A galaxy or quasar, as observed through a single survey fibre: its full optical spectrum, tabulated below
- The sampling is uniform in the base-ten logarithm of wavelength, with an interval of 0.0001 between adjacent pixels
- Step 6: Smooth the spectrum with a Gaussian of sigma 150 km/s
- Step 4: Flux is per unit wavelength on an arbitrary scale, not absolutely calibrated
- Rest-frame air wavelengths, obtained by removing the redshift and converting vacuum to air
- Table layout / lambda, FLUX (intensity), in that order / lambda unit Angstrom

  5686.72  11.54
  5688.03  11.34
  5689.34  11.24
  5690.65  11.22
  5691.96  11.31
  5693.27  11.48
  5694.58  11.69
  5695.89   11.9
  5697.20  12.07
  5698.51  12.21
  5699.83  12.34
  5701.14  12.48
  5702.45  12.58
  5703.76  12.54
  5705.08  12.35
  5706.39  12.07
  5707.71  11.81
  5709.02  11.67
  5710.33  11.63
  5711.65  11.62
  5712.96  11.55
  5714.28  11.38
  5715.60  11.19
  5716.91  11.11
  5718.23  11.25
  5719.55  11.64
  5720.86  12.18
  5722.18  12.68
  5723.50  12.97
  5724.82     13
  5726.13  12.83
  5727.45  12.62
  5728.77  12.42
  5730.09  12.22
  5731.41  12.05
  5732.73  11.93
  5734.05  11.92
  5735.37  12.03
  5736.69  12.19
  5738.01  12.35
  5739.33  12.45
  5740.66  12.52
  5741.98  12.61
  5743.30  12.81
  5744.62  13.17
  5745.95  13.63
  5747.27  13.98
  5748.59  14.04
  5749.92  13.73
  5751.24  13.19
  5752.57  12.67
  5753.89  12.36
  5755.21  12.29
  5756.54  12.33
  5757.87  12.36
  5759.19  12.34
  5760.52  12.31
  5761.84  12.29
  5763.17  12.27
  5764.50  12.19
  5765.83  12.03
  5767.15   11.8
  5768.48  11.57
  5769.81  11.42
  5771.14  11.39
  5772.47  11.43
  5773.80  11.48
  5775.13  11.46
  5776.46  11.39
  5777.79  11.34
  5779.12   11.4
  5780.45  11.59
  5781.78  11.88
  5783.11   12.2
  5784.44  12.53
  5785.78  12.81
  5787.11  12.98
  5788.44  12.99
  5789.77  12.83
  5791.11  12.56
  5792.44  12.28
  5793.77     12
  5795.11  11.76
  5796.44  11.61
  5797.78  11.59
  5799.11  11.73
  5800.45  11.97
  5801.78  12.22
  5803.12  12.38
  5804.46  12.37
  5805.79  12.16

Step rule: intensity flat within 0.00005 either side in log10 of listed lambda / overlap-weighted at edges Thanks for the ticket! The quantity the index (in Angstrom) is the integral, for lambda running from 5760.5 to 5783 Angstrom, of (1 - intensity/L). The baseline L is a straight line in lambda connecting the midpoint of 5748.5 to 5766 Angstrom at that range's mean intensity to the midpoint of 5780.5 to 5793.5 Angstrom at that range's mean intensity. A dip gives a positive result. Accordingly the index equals 1.47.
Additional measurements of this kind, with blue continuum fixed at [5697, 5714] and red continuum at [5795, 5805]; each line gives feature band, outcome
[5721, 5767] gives -2.2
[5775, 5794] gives -0.3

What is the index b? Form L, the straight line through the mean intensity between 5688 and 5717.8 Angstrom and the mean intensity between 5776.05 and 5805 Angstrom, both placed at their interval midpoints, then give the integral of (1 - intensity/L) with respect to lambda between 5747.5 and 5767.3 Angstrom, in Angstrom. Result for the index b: -1.01 Angstrom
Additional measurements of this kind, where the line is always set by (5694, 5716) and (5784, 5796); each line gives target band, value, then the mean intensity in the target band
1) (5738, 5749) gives -0.8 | 13.1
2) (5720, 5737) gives -0.4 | 12.4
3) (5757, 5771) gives 0.3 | 12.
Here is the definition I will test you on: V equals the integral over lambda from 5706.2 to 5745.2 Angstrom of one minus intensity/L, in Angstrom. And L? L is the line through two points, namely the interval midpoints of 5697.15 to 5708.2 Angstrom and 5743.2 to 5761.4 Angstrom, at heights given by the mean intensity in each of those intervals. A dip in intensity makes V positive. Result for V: 1.44 Angstrom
